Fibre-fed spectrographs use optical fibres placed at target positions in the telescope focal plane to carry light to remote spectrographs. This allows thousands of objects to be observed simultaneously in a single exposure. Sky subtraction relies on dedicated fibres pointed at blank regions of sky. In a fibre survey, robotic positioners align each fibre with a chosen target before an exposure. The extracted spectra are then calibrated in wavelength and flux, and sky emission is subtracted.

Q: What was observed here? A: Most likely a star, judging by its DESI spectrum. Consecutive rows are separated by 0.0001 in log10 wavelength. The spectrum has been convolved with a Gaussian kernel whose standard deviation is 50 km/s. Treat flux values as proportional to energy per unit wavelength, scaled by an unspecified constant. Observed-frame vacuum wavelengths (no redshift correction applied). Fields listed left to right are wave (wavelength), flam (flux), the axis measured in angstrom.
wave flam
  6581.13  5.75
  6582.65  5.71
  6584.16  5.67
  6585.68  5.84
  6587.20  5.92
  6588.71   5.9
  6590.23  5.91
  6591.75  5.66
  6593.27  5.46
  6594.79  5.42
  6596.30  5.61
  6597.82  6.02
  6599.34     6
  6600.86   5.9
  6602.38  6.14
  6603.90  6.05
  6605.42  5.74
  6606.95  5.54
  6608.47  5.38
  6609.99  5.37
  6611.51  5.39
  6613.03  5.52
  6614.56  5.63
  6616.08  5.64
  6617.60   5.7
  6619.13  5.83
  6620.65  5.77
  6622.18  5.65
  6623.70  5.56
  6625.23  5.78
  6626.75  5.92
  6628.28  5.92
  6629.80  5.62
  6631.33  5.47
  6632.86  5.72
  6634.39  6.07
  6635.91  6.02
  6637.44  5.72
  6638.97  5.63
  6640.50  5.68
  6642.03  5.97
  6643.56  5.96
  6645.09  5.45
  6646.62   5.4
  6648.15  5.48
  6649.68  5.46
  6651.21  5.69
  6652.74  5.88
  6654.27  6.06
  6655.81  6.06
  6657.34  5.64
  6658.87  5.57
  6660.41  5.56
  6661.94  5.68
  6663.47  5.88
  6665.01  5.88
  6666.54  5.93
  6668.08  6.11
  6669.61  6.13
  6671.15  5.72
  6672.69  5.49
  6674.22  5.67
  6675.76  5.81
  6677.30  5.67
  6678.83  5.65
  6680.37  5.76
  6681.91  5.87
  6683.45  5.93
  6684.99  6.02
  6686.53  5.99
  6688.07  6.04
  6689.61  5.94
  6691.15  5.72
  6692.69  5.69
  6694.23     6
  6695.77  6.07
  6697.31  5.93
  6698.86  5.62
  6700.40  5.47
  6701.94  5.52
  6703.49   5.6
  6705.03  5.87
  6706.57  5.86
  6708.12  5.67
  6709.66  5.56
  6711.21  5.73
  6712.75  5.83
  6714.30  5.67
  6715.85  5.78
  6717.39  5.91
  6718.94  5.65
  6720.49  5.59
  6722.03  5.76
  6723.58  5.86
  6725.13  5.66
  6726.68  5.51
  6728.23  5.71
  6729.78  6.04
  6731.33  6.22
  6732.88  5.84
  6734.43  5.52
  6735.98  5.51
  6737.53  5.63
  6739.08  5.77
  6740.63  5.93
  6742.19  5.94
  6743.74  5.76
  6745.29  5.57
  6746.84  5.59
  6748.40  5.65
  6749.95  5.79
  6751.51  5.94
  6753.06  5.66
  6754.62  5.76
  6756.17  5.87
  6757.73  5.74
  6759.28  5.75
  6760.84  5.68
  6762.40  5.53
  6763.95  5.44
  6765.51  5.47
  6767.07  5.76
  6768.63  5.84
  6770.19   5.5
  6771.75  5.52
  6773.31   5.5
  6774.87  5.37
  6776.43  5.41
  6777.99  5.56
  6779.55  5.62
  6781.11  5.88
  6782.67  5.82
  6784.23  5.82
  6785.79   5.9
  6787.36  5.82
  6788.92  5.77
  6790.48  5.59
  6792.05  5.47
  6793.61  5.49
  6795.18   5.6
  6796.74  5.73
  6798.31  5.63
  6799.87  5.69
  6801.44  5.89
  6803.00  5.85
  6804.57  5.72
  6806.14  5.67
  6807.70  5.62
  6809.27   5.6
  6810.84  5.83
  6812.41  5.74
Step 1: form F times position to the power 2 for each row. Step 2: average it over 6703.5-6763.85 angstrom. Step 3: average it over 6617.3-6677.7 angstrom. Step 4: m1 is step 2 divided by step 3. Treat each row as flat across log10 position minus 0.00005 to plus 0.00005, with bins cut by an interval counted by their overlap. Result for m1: 1.02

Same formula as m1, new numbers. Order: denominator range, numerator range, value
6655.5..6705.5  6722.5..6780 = 1.00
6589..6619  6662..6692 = 1.05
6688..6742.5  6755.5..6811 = 1.00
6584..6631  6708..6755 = 1.04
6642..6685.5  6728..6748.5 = 1.02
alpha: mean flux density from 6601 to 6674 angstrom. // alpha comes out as 5.73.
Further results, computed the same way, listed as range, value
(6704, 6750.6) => 5.75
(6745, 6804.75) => 5.67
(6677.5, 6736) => 5.78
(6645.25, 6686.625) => 5.77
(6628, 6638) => 5.79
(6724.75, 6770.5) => 5.72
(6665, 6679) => 5.81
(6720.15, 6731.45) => 5.78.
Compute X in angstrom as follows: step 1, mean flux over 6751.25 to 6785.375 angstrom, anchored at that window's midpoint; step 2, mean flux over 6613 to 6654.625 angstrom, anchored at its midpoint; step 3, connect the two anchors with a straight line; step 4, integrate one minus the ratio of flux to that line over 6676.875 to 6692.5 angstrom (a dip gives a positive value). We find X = -0.4 angstrom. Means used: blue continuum 5.72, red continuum 5.66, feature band 5.86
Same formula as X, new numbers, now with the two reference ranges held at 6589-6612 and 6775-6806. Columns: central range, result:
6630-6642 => -0.12 angstrom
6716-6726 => -0.07 angstrom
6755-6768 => 0.08 angstrom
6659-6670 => -0.29 angstrom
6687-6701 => -0.34 angstrom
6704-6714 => -0.08 angstrom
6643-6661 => 0.08 angstrom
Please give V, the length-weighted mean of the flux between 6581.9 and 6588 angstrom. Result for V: 5.79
